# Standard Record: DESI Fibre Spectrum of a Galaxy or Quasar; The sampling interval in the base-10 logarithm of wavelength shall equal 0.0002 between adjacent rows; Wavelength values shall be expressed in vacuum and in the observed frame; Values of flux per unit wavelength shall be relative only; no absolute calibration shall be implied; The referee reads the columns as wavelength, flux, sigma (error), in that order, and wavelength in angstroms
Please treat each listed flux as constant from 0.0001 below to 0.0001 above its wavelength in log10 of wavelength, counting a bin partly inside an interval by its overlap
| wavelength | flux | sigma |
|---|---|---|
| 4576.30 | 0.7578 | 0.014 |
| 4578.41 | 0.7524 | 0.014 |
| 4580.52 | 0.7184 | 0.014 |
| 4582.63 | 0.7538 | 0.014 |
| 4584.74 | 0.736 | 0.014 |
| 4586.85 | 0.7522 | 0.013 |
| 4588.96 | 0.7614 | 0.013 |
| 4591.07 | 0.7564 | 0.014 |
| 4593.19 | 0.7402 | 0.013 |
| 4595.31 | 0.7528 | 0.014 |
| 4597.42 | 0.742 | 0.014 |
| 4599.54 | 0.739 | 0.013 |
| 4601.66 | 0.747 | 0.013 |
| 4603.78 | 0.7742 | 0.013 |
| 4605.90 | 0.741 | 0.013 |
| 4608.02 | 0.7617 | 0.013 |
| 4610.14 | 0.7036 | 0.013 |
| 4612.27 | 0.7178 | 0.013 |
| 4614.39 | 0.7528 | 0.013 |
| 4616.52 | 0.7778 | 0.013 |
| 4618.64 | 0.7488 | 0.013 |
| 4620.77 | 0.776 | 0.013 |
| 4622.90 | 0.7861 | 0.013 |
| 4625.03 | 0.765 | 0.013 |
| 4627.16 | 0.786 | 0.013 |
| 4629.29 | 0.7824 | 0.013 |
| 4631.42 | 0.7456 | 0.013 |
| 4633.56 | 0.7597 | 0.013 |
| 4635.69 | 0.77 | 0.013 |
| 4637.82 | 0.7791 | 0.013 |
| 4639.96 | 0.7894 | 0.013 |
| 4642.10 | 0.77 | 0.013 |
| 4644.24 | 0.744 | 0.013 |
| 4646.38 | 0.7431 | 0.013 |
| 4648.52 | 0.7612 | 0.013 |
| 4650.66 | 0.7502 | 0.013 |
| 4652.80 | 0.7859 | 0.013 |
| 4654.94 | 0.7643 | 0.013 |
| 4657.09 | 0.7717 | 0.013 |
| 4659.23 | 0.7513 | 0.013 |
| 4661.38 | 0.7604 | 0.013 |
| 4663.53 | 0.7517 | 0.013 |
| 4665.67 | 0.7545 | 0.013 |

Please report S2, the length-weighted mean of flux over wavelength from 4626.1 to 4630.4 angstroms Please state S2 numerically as 0.784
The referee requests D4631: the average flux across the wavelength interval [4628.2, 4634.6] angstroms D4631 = 0.762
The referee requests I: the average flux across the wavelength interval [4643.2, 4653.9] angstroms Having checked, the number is 0.757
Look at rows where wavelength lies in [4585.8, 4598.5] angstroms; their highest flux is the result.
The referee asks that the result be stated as 0.7614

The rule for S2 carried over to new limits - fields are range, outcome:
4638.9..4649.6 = 0.761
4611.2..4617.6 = 0.749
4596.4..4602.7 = 0.742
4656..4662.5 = 0.76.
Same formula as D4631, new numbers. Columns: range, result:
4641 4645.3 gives 0.756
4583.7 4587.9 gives 0.744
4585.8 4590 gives 0.757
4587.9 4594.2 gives 0.753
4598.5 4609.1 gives 0.753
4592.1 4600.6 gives 0.743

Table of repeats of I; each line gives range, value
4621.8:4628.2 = 0.779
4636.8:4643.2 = 0.778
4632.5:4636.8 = 0.767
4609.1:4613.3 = 0.71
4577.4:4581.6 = 0.735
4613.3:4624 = 0.768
